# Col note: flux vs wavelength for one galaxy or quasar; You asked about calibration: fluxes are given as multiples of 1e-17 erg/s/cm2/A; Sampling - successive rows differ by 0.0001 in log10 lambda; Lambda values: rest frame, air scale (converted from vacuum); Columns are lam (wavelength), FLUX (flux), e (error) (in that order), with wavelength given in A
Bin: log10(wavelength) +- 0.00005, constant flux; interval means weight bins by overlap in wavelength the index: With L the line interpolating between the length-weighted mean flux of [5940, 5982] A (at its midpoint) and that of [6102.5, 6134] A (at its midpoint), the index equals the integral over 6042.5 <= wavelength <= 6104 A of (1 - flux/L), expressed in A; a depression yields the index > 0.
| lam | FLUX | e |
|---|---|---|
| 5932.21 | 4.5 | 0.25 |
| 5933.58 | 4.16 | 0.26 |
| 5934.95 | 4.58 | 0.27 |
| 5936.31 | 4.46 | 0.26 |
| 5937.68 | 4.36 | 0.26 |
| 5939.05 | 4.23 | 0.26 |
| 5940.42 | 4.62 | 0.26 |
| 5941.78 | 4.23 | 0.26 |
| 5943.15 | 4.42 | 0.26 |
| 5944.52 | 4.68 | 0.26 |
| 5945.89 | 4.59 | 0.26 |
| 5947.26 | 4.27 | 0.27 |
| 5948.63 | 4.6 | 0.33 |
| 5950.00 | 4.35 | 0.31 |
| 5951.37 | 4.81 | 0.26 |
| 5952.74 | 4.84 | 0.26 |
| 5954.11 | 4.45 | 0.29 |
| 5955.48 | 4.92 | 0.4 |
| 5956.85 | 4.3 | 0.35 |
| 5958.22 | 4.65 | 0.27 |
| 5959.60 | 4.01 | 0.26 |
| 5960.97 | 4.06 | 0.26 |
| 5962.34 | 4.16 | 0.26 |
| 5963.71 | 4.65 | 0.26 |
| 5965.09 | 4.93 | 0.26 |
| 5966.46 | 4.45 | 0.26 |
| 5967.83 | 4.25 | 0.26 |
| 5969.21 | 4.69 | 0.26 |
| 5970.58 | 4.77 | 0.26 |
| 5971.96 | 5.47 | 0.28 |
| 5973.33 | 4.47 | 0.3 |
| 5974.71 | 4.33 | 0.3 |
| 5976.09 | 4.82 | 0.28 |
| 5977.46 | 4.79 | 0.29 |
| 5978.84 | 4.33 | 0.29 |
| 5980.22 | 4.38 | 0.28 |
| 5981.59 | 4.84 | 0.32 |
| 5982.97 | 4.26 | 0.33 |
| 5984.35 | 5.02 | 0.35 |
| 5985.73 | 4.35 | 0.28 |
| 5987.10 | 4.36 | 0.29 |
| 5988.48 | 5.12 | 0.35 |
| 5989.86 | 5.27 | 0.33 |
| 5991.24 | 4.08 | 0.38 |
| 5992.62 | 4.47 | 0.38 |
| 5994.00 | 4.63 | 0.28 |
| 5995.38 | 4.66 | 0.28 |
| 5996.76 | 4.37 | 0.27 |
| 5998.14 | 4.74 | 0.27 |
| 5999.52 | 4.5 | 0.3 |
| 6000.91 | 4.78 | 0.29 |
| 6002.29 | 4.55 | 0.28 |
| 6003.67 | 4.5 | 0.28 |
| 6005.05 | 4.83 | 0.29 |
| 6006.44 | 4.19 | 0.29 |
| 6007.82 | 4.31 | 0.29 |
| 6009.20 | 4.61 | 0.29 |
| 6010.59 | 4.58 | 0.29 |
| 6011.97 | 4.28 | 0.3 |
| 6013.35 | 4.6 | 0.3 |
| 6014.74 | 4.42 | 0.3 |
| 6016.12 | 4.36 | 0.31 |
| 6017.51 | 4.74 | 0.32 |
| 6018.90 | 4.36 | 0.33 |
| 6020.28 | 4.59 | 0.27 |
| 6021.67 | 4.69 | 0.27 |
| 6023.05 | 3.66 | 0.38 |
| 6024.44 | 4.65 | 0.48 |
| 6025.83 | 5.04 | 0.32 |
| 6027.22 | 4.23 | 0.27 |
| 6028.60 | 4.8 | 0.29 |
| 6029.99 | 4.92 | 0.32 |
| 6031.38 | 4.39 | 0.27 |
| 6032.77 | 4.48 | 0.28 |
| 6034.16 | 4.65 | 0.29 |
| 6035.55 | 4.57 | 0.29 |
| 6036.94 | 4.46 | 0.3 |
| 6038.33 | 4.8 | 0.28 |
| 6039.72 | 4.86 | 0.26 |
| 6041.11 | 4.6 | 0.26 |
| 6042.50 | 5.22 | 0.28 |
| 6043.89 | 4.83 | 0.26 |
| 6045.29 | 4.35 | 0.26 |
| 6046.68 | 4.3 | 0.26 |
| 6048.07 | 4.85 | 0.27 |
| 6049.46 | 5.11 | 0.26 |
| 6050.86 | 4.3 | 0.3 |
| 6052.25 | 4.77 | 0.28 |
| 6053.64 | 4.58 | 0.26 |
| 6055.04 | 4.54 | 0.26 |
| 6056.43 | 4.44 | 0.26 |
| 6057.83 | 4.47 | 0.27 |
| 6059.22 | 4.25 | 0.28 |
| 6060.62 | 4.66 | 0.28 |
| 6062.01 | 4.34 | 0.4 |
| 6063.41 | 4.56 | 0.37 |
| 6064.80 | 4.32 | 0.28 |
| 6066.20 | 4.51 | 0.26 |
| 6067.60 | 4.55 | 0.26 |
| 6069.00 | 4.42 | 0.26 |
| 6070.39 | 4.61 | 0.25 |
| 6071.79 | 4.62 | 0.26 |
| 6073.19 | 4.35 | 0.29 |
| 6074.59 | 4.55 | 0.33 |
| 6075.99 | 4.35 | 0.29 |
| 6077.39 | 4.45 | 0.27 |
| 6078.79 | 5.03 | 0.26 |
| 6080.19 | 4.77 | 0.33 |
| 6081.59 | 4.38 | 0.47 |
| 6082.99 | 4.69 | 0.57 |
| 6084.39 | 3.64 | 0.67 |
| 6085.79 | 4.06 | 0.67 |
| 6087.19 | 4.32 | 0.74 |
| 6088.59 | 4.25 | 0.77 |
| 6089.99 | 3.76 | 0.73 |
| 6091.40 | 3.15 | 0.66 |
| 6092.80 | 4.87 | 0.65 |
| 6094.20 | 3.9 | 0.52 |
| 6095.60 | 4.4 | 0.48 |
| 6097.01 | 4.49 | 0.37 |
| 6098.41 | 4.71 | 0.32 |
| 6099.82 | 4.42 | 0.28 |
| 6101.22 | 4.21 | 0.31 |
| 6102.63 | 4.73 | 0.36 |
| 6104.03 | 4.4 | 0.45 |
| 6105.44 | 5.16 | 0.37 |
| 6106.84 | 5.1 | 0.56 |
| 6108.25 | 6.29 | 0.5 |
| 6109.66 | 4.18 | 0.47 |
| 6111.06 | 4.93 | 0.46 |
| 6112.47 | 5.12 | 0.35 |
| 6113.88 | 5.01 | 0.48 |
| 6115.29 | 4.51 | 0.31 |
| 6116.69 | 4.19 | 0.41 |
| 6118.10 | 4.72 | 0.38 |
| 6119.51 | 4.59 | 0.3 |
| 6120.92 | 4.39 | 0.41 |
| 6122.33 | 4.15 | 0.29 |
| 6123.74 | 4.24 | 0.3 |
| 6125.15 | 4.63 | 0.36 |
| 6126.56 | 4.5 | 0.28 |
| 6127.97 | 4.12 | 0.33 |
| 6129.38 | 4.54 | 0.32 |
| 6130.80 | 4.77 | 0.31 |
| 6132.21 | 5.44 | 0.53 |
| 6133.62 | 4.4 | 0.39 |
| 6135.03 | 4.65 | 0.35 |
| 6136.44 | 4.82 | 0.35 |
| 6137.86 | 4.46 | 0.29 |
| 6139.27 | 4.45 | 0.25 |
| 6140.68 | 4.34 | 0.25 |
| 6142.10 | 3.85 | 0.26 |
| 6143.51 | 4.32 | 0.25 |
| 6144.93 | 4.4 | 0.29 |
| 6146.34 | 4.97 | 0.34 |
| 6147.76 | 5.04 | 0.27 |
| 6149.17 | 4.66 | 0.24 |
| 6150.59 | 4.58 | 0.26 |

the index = 2.80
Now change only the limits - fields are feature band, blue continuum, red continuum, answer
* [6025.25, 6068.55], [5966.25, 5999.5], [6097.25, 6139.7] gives 0.35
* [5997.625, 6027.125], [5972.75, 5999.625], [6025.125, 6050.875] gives 0.77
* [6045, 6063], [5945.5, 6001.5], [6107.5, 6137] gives 0.36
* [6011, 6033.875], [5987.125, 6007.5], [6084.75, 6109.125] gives 0.27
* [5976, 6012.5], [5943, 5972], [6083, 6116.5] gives -0.35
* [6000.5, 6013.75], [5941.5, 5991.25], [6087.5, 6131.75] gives 0.14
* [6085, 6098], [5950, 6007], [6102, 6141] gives 1.44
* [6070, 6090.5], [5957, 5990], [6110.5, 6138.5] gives 0.93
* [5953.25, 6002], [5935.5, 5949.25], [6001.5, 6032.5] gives -1.12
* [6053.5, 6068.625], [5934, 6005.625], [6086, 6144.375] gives 0.22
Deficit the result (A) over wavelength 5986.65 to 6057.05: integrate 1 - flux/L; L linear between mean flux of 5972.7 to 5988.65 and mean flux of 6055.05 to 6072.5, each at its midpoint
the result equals -1.0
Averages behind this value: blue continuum 4.57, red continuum 4.48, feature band 4.59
